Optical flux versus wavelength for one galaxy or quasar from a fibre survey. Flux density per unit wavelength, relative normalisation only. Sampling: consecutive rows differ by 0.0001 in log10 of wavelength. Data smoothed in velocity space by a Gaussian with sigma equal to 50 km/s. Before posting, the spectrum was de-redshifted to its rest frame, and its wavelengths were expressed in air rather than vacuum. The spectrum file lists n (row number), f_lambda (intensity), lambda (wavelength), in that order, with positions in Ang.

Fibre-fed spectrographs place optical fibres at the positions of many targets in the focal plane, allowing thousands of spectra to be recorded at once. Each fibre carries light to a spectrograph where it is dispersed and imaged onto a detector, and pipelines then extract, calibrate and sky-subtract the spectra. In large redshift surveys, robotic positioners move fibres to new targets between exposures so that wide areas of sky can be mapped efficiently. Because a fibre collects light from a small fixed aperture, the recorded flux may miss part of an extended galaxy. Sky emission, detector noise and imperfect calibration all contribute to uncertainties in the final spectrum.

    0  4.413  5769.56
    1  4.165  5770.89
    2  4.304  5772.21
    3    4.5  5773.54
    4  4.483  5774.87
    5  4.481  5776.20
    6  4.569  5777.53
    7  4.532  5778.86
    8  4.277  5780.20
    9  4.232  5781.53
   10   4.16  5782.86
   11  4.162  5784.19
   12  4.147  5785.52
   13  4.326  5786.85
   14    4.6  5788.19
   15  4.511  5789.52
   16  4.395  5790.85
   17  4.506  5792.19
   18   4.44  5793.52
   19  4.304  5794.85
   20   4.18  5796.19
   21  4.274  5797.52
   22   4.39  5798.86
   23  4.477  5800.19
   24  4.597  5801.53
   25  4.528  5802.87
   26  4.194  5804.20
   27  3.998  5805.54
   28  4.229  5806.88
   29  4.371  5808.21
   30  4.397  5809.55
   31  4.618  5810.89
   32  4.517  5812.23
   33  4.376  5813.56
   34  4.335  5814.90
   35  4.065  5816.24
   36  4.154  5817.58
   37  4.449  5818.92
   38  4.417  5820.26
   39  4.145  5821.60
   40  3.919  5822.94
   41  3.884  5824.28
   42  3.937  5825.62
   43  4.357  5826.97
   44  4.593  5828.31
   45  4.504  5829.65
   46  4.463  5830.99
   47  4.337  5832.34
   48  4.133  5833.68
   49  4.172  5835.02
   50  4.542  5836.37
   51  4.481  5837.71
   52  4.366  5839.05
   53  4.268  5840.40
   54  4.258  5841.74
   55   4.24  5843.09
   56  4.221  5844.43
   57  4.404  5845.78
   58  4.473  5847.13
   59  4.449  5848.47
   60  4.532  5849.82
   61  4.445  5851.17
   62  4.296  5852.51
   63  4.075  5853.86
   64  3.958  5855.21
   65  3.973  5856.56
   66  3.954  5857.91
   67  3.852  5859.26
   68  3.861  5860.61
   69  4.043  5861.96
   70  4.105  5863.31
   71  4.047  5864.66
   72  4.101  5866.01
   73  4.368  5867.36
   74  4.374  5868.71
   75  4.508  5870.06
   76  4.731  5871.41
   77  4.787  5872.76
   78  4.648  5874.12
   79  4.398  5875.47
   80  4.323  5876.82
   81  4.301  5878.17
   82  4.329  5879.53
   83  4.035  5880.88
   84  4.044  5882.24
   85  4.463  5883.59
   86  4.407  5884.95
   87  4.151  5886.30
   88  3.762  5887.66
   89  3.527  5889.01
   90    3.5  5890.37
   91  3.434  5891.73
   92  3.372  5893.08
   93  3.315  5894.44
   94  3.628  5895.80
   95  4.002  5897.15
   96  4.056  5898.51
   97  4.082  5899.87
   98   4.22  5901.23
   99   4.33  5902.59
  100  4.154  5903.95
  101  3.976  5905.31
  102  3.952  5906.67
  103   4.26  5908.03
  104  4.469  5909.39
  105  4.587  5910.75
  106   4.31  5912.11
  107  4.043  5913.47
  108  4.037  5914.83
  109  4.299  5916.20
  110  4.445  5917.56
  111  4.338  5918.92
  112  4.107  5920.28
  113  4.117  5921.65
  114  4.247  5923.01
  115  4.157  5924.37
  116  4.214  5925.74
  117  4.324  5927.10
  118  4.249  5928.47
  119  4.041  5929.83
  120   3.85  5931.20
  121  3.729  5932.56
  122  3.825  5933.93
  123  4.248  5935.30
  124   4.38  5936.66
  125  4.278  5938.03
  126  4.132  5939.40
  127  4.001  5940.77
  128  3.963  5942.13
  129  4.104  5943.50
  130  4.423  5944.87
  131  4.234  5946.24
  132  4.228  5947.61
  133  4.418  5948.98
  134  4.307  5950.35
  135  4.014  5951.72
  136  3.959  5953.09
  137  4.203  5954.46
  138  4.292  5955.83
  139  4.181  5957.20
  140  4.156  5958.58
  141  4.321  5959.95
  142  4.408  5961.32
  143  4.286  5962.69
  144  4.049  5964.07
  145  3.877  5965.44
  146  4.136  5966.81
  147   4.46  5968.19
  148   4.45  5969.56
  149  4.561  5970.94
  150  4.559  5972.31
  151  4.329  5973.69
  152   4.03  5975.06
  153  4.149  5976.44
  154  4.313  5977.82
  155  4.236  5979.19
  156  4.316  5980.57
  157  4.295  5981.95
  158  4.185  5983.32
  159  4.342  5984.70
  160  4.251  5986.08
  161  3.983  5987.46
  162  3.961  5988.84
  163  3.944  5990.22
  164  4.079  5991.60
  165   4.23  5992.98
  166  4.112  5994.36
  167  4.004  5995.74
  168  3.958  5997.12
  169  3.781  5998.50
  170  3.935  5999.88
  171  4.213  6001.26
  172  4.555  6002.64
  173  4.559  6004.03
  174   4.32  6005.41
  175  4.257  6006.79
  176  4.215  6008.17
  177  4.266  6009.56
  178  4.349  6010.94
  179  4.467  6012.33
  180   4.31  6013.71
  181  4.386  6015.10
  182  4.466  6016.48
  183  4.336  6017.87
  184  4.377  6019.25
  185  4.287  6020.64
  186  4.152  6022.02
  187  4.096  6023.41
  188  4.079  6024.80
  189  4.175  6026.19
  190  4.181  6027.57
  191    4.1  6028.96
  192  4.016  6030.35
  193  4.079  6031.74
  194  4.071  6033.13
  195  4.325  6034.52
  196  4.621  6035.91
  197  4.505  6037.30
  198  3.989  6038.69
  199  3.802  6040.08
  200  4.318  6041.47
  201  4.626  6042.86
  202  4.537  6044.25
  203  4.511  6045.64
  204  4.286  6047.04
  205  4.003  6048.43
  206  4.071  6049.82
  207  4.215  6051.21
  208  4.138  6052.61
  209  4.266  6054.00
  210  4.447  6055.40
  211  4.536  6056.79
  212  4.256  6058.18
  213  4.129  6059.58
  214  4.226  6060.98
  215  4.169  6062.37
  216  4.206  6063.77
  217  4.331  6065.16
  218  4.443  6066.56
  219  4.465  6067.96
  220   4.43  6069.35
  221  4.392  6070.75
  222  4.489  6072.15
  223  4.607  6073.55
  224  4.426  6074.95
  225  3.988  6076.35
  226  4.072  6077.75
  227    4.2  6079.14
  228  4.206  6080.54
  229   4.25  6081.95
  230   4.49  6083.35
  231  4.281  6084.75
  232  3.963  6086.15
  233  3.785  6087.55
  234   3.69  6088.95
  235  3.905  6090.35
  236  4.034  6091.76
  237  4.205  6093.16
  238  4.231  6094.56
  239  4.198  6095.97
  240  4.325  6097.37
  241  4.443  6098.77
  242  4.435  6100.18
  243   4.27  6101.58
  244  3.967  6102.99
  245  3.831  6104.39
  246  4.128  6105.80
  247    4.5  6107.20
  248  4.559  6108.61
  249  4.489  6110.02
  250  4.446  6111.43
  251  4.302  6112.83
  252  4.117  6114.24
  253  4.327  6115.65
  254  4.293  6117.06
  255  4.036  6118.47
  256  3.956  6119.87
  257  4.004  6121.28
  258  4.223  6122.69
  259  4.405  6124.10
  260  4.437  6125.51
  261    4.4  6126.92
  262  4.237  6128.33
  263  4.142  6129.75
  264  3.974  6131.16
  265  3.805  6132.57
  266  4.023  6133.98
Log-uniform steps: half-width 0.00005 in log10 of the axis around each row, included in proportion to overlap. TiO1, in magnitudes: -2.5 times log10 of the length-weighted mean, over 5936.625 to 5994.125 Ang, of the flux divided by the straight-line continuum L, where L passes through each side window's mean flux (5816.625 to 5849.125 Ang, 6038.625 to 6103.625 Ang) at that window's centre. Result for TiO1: 0.014 mag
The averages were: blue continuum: 4.3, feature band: 4.21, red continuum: 4.24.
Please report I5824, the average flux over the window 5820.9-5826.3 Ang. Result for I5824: 3.97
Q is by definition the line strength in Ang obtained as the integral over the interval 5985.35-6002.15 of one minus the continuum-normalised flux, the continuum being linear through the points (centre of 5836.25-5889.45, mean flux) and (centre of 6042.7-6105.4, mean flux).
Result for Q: 0.8 Ang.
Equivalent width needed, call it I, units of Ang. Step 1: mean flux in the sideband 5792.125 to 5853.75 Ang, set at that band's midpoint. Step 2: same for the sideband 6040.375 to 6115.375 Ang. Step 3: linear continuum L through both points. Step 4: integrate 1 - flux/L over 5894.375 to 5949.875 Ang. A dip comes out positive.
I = 1.94 Ang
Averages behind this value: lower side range 4.33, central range 4.15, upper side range 4.26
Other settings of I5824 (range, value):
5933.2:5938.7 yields 4.18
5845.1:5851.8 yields 4.46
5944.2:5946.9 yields 4.33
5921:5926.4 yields 4.19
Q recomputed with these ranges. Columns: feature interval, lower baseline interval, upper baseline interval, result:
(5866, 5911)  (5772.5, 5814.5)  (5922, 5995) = 1.5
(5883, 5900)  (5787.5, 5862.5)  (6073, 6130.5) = 1.8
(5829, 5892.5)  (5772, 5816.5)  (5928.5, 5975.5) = 1.0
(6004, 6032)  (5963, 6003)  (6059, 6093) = -0.4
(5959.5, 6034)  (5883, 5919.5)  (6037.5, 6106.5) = -1.3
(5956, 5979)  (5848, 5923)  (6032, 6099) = -0.4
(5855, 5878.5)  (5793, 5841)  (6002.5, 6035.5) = 0.3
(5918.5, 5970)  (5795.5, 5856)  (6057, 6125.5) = 1.2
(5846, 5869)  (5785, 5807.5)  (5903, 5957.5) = 0.6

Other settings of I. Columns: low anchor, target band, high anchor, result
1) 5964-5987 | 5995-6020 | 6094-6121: 0.0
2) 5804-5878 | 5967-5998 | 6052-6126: 0.4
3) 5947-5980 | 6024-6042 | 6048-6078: 0.4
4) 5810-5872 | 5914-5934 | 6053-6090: 0.6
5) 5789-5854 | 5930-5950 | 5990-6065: 0.7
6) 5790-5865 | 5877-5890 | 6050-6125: 0.5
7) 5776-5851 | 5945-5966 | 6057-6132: 0.4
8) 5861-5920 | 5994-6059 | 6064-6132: -0.7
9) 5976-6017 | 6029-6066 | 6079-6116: -0.4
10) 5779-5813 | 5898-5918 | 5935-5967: 0.1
